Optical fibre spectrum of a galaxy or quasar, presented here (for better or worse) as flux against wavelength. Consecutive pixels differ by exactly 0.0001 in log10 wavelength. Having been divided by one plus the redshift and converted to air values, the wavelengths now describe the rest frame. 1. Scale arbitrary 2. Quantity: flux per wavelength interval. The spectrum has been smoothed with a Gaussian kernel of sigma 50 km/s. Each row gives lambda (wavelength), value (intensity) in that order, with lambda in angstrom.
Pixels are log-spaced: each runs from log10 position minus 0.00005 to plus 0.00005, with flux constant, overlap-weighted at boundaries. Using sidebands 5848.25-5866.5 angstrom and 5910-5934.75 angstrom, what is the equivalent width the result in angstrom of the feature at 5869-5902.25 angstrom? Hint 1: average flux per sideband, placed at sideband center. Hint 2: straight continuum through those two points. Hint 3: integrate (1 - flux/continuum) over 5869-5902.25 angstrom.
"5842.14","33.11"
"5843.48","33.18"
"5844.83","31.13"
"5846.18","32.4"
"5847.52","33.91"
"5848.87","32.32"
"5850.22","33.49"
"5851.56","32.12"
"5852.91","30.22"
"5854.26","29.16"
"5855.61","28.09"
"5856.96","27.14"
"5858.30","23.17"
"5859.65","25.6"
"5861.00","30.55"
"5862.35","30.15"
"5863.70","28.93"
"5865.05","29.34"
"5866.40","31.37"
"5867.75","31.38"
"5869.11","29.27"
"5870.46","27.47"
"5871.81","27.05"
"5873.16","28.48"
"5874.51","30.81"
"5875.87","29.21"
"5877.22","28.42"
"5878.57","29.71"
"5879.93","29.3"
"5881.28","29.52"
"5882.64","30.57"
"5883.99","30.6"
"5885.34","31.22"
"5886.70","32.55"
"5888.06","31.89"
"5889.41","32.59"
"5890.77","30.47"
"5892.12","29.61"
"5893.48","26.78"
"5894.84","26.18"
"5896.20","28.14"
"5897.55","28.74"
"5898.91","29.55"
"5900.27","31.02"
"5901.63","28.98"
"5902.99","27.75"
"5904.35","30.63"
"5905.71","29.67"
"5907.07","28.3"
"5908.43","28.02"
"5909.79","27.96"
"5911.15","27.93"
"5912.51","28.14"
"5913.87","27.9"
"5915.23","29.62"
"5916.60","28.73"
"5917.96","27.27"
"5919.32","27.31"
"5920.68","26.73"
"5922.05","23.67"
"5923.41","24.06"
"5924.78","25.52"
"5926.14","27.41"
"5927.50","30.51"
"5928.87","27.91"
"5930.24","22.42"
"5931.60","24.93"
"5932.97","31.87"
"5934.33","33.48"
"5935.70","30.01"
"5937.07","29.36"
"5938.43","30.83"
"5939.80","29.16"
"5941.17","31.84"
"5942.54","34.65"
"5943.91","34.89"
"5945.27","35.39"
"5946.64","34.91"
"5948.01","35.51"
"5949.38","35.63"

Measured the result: -1.17 angstrom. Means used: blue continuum 29.3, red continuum 27.5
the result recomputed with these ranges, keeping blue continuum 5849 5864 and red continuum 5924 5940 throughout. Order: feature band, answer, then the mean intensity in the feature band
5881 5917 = -0.71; 29.4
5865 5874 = -0.06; 29.2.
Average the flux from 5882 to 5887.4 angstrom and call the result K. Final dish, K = 31.2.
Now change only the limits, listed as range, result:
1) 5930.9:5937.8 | 29.9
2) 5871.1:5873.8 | 27.8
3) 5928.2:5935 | 28.1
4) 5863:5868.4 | 30.3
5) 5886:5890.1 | 32.3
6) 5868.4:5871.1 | 28.3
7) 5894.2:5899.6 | 28.2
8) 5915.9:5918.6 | 28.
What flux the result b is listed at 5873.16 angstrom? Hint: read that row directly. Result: 28.48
